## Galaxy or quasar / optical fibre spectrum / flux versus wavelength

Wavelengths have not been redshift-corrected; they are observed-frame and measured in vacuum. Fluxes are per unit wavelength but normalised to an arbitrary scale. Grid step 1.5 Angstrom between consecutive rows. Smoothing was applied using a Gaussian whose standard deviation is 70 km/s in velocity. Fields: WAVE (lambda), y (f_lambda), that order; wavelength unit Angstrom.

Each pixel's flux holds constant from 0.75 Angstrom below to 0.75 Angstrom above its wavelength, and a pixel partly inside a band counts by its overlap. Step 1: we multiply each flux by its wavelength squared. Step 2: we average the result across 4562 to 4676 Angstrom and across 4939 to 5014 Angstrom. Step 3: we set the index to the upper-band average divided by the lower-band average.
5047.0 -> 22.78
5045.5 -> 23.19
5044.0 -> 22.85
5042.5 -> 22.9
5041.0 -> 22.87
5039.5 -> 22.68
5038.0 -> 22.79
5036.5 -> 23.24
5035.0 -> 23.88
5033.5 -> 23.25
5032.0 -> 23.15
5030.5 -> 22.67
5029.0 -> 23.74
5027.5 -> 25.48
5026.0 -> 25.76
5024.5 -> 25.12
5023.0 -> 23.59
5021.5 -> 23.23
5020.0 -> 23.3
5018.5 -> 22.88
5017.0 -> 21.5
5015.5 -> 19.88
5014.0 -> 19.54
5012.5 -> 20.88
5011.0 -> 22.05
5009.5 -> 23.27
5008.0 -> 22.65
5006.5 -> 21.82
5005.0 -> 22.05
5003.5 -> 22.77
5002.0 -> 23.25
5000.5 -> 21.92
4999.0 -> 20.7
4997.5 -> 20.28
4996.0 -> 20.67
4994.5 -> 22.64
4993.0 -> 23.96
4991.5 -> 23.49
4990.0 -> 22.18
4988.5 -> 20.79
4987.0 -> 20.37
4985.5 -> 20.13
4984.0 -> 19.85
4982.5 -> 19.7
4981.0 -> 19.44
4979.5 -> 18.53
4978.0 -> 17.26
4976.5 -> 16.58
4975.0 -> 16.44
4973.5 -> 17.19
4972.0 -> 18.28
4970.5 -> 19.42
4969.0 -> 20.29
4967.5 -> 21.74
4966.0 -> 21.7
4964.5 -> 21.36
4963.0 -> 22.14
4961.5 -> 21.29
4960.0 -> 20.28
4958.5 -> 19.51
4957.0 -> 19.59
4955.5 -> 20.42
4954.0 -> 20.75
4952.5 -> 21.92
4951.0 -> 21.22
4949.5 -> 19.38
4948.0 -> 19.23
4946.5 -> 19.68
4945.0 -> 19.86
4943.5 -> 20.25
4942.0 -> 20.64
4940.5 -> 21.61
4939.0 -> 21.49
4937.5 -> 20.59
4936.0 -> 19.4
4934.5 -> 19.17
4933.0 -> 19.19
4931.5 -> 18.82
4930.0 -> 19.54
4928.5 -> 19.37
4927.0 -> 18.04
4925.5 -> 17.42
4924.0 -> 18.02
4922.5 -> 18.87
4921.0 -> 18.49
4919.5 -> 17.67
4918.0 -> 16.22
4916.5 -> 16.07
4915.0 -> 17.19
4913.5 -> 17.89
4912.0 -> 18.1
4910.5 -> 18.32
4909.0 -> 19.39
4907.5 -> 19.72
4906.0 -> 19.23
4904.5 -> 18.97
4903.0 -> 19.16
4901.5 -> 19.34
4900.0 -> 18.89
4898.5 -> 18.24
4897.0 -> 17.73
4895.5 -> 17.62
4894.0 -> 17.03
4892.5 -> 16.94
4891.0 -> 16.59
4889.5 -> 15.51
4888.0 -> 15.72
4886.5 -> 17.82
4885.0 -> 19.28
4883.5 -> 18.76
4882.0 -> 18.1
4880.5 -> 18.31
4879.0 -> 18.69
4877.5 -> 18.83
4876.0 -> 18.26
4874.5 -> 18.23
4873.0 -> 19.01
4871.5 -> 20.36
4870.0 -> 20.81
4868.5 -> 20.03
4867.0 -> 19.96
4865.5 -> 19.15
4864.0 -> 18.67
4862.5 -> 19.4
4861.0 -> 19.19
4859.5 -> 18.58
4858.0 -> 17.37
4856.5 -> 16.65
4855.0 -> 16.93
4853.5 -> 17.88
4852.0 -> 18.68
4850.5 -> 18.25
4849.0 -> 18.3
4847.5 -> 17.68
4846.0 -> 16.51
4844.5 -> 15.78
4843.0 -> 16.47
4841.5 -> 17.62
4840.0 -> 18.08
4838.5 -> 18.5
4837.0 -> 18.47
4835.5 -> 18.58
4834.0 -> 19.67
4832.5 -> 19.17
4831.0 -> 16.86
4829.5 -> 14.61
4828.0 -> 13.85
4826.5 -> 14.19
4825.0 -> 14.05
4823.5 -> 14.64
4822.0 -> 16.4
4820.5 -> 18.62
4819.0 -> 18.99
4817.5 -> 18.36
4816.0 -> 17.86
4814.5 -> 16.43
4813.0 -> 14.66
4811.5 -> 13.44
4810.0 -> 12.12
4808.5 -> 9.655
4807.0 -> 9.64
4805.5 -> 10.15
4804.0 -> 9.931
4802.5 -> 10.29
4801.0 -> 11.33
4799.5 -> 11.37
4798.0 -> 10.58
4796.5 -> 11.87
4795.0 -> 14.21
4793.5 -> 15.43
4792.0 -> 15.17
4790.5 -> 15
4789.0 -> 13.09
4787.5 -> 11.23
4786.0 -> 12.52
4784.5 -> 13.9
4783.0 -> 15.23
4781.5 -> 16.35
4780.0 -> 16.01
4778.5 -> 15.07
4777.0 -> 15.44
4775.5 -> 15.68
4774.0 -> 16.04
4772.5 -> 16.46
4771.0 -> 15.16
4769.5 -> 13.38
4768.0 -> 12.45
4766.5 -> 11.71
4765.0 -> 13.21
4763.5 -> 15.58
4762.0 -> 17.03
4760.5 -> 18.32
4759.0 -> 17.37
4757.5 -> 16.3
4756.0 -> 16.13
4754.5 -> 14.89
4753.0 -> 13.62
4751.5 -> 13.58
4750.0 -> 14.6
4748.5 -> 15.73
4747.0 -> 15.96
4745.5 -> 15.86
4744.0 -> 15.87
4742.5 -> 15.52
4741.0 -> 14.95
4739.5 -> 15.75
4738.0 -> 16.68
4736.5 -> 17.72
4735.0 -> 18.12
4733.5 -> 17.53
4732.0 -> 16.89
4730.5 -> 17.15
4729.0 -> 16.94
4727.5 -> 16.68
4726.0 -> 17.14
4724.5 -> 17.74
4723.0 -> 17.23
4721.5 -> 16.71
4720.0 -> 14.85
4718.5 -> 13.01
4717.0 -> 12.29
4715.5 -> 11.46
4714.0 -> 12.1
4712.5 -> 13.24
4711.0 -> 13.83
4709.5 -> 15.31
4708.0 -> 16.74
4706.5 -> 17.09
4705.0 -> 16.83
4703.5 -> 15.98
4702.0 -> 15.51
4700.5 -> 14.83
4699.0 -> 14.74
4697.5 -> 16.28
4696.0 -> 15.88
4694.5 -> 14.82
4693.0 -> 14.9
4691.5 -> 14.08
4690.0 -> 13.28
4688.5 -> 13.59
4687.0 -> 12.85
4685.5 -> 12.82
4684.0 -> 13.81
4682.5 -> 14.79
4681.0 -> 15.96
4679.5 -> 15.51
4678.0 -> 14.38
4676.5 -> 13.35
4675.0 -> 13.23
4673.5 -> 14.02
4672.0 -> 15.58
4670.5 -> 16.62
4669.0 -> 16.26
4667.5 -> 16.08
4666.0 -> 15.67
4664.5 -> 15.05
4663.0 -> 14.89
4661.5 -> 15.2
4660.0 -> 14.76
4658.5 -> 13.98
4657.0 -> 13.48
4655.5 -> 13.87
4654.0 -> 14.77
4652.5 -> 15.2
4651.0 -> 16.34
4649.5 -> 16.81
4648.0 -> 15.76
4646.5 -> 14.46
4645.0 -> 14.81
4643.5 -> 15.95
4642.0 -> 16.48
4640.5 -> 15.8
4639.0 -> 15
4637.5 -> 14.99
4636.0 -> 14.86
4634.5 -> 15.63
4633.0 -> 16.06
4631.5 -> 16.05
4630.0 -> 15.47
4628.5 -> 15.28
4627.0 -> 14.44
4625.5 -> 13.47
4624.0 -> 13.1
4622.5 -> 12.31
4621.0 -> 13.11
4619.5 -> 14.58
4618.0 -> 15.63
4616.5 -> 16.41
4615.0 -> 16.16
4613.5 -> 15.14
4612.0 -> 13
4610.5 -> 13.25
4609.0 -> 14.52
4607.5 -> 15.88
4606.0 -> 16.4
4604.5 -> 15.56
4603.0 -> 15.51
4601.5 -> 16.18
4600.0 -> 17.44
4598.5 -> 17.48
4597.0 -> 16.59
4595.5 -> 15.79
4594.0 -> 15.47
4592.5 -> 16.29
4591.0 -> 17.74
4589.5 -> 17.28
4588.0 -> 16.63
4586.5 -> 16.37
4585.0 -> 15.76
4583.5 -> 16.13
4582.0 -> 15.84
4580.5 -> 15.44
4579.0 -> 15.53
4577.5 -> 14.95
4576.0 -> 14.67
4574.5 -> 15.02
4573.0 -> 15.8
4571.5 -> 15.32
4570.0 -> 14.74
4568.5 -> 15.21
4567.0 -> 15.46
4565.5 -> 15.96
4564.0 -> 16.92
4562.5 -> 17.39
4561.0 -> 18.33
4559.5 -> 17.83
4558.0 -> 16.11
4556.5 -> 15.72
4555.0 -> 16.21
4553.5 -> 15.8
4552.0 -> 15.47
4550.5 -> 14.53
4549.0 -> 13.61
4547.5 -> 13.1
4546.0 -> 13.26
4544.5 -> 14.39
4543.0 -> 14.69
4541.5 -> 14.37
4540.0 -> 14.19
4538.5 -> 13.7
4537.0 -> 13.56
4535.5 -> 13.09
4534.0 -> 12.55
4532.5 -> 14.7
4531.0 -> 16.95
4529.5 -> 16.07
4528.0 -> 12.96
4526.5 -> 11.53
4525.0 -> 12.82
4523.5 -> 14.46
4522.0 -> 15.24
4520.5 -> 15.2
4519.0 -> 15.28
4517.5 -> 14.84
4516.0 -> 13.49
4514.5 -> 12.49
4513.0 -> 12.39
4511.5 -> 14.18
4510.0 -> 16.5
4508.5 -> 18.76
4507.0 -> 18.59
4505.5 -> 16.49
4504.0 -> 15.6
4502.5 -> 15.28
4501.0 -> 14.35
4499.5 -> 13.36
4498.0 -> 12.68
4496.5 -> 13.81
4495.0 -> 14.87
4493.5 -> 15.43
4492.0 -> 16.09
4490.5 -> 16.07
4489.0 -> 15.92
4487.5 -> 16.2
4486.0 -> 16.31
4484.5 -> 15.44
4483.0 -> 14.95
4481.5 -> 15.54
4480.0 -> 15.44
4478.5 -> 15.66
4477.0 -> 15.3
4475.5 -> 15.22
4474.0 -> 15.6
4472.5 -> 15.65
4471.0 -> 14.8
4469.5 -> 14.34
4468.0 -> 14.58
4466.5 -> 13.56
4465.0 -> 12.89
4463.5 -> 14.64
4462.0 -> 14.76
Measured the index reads 1.6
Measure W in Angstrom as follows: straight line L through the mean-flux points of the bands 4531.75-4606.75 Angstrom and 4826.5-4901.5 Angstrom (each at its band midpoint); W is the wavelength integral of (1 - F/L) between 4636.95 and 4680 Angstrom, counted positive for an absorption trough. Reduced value 3.0 Angstrom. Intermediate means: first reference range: 15.5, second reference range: 18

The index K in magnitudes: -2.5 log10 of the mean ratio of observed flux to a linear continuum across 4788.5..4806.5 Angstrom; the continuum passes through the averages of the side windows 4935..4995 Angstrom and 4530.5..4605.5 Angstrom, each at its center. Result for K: 0.43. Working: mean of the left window 15.5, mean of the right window 20.3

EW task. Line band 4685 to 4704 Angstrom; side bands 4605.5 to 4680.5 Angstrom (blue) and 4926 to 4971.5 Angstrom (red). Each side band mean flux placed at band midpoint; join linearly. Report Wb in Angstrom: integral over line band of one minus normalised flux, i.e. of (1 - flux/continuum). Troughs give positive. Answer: 1.5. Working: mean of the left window 15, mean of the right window 20.2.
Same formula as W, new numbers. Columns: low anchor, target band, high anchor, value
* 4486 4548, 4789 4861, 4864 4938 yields 8.93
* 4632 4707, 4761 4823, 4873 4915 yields 9.83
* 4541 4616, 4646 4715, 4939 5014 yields 8.37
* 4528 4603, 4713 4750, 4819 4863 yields 1.79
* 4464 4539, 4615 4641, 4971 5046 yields 2.64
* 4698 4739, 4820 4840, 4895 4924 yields 0.52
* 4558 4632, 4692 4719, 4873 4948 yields 3.10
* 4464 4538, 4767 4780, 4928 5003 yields 2.22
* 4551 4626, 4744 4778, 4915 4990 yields 4.40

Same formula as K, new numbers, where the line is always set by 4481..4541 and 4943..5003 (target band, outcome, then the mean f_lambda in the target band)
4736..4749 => 0.10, 16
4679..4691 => 0.20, 14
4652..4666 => 0.14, 14.6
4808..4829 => 0.21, 15.3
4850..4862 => 0.06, 18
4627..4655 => 0.06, 15.5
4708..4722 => 0.25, 13.8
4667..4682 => 0.11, 15.1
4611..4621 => 0.08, 15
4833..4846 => 0.05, 17.8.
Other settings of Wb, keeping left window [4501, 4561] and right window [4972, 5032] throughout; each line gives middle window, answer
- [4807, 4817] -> 2.65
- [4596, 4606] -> -0.41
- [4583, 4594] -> -0.64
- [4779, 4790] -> 2.57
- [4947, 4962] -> 0.33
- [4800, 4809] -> 4.08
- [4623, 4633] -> 0.93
